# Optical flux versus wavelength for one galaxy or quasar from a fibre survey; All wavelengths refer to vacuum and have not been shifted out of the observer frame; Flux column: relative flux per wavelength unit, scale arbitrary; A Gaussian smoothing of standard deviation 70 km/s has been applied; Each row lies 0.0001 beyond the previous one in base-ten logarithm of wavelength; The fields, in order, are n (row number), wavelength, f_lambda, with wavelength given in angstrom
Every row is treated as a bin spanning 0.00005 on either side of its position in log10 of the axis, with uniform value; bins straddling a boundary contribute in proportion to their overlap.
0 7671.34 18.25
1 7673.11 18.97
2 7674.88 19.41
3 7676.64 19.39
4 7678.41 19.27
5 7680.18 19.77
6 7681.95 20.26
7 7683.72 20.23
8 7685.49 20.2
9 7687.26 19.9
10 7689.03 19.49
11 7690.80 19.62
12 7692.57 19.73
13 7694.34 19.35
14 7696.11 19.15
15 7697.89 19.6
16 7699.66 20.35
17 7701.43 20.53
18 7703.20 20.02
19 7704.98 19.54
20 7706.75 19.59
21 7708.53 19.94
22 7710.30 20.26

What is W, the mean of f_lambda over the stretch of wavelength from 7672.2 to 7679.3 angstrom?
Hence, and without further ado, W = 19.2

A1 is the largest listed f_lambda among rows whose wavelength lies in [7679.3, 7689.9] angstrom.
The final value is 20.26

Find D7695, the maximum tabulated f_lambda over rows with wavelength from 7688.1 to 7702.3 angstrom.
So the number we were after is 20.53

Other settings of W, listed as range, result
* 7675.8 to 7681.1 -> 19.5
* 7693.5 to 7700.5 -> 19.6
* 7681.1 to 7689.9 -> 20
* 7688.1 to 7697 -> 19.5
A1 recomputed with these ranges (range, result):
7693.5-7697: 19.35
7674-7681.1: 19.77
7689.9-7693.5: 19.73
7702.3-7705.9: 20.02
